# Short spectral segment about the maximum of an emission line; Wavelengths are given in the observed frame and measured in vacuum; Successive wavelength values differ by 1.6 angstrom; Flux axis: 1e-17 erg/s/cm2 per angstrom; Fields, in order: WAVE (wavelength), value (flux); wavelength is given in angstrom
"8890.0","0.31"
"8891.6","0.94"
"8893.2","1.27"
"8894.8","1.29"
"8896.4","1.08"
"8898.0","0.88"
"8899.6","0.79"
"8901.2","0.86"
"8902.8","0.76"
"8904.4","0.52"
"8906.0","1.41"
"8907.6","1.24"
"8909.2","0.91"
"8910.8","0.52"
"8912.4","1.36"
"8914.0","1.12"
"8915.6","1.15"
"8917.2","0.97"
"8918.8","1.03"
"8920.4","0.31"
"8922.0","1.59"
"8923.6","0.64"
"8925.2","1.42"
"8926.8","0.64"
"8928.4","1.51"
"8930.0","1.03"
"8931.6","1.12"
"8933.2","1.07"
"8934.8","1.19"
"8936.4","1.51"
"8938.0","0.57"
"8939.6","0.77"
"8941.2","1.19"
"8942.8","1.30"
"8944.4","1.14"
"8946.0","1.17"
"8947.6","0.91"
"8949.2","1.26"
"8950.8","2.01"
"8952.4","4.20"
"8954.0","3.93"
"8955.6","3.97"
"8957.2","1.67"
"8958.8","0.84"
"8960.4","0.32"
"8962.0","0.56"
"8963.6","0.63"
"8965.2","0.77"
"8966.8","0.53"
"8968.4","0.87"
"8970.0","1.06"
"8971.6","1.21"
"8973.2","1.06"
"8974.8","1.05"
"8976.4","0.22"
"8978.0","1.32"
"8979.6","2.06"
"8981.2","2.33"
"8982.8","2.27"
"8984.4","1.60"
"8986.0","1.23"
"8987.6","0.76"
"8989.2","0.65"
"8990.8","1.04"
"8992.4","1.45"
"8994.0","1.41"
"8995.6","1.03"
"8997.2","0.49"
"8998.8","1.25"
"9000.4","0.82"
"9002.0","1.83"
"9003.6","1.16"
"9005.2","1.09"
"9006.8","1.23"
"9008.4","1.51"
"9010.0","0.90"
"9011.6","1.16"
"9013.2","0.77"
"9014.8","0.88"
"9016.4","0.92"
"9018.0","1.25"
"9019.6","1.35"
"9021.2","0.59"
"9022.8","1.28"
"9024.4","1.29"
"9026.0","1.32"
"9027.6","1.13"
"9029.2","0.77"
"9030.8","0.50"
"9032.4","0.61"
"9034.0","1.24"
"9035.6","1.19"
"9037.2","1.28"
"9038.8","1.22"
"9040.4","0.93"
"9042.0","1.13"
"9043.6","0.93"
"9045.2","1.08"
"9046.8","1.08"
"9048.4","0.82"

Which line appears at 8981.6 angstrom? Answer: [N II] 6583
